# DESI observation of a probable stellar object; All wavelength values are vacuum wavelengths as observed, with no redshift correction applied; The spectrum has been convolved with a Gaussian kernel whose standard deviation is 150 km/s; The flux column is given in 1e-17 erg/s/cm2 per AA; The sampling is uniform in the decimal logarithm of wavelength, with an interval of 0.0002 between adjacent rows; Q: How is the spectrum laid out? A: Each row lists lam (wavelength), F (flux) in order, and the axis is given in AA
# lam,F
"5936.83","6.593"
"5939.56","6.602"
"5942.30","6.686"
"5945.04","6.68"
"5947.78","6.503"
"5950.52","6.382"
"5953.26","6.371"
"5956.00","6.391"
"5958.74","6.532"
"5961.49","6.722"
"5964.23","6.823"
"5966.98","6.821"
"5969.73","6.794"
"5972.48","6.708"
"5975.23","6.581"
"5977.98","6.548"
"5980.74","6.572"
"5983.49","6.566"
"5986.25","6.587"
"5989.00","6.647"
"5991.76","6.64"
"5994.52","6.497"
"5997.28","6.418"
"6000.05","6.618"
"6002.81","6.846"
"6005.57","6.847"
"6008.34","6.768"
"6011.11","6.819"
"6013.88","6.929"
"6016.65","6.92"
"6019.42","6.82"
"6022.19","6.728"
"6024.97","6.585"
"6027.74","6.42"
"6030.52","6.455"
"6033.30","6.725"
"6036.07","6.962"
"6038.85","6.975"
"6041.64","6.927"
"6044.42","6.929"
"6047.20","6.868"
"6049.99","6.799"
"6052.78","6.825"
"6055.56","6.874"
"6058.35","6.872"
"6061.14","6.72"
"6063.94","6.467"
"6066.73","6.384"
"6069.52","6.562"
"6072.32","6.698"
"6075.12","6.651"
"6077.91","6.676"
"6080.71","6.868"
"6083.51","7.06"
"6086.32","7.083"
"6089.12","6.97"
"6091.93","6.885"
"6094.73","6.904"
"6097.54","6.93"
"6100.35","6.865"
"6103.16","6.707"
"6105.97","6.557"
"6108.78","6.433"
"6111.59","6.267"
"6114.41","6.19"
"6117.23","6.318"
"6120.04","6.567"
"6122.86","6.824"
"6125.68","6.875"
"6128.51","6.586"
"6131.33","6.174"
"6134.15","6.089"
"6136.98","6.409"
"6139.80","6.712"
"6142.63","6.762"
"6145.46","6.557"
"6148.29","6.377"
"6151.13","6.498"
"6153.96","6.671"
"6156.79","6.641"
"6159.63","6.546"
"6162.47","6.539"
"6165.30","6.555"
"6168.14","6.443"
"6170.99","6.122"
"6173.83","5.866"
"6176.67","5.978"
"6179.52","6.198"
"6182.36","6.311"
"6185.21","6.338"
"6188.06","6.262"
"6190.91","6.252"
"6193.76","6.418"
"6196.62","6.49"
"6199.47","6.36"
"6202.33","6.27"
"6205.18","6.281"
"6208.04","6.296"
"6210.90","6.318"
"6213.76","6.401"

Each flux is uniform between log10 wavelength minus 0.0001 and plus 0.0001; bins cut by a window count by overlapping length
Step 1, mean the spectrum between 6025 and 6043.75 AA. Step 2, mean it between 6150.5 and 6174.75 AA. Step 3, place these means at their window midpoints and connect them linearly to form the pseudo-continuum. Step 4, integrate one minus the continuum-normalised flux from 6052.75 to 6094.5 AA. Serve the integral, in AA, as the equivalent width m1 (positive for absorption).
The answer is -0.8 AA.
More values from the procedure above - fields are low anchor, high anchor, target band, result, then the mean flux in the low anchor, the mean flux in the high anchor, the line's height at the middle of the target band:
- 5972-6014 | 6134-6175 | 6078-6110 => -1.47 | 6.65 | 6.47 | 6.54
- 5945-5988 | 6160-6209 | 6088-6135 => -1.47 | 6.6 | 6.3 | 6.4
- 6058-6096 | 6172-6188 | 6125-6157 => -0.67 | 6.77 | 6.15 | 6.38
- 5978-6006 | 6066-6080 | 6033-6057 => -0.96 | 6.61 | 6.62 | 6.62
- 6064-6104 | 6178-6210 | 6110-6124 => 0.47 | 6.79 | 6.31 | 6.65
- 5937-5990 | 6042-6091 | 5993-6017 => -0.19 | 6.61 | 6.79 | 6.68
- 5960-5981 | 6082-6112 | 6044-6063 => -0.17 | 6.7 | 6.8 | 6.77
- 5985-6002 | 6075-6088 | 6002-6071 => -0.30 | 6.58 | 6.89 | 6.73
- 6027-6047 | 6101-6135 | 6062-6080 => 0.19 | 6.79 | 6.48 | 6.66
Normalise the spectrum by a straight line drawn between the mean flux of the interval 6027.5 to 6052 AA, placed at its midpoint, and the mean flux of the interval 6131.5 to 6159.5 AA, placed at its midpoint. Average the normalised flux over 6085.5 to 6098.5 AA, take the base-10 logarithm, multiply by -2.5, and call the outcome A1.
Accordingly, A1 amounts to -0.05 mag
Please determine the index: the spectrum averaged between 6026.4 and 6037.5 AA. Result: 6.65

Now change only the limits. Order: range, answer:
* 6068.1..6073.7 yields 6.63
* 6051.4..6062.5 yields 6.83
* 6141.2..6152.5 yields 6.54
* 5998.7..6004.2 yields 6.74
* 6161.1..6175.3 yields 6.31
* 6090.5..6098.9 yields 6.9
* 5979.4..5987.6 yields 6.58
